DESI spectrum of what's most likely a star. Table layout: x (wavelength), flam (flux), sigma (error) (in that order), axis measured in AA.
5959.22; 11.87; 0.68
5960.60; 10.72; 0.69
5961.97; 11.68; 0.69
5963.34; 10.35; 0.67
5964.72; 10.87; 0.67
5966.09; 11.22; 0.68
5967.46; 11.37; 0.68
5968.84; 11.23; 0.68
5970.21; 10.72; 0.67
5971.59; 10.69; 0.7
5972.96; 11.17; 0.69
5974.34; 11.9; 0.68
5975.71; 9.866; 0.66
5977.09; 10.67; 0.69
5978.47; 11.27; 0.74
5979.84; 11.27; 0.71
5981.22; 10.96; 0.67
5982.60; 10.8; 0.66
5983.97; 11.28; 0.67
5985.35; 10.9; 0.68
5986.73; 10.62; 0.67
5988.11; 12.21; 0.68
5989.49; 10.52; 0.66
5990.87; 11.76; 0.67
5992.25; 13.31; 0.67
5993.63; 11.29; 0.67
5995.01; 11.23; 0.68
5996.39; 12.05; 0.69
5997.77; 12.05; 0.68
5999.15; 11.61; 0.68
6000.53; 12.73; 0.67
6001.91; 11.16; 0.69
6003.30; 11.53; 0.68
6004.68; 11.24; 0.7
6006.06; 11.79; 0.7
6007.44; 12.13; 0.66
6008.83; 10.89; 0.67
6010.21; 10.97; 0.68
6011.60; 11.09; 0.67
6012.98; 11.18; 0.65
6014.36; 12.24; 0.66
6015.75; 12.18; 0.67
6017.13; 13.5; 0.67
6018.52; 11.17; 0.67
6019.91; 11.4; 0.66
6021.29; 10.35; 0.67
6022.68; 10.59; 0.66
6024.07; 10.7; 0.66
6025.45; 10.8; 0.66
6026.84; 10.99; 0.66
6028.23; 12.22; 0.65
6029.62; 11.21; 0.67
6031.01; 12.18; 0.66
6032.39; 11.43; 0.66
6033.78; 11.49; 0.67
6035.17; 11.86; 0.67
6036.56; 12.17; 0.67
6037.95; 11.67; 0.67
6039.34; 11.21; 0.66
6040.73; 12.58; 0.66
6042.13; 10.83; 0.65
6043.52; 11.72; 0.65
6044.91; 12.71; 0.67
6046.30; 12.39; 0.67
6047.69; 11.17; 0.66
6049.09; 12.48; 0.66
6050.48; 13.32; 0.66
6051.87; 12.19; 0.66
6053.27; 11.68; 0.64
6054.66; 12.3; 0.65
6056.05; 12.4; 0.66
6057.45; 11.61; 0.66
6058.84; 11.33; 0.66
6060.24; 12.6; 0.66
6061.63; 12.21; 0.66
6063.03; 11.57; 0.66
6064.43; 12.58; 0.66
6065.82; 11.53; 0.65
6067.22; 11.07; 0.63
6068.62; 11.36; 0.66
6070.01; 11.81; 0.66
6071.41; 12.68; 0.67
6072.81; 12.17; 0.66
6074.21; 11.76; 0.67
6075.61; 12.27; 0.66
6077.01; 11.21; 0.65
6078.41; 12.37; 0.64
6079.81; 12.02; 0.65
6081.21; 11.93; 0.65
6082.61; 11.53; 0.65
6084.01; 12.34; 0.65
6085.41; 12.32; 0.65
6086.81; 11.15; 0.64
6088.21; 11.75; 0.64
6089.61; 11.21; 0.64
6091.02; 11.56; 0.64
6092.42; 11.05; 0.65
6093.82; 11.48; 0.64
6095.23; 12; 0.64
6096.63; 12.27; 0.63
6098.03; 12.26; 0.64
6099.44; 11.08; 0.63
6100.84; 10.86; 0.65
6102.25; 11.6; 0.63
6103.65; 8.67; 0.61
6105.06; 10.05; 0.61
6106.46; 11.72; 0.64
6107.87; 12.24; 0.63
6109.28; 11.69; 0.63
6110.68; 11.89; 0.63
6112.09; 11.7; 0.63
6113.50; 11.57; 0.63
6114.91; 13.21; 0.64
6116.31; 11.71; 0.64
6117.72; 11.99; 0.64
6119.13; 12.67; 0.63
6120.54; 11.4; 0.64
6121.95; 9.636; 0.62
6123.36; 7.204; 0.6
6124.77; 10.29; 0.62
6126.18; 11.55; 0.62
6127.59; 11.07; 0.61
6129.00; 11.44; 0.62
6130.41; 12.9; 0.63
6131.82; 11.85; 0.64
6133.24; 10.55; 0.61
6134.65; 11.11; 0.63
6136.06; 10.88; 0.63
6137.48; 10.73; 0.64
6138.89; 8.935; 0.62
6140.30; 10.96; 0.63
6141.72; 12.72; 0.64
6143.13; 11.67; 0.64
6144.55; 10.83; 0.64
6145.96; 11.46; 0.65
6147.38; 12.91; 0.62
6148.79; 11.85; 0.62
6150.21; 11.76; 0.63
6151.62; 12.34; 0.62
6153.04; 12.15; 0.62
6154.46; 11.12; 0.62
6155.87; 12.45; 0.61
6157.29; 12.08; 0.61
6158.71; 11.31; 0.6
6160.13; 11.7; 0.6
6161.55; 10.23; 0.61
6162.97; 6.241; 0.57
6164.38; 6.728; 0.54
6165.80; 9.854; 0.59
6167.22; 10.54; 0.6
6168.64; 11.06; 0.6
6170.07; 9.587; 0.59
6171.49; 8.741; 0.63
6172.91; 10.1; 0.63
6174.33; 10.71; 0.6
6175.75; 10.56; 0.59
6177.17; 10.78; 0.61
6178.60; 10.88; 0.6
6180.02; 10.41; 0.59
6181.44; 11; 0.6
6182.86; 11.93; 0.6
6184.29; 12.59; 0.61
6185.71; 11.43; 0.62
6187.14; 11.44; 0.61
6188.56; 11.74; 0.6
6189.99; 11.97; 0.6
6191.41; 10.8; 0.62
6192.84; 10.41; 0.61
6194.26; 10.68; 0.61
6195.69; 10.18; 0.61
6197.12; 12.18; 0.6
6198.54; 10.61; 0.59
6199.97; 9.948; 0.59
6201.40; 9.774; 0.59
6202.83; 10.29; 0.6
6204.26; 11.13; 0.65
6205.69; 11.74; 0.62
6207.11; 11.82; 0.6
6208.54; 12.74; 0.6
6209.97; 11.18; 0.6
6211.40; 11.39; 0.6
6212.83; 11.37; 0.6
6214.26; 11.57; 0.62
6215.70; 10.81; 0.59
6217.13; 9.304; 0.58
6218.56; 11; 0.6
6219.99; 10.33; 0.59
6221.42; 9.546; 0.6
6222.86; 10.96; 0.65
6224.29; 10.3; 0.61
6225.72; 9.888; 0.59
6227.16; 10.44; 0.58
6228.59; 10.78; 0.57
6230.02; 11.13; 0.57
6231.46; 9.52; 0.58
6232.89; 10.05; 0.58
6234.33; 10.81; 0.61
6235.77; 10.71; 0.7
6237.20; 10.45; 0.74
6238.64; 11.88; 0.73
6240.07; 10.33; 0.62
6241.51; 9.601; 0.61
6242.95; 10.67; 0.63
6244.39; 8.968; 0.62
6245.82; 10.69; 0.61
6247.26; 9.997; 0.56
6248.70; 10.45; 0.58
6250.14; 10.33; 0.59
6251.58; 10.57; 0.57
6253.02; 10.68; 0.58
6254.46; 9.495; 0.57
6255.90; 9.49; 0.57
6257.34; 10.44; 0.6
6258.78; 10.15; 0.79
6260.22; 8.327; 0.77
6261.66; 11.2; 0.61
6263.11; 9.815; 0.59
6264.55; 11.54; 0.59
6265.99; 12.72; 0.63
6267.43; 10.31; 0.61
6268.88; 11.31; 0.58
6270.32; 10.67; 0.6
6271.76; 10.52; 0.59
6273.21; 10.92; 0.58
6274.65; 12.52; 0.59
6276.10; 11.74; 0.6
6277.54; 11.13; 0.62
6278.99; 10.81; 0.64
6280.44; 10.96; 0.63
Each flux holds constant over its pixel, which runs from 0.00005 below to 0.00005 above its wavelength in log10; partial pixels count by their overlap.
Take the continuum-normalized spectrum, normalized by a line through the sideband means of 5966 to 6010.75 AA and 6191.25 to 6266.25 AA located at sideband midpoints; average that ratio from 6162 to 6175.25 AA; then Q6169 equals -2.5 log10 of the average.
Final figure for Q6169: 0.16 mag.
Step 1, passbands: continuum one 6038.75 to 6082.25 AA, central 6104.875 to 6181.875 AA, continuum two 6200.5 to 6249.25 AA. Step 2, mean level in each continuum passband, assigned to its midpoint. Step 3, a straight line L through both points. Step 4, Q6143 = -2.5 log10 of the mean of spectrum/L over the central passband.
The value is 0.03 mag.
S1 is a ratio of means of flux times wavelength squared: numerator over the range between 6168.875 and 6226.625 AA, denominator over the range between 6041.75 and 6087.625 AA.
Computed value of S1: 0.9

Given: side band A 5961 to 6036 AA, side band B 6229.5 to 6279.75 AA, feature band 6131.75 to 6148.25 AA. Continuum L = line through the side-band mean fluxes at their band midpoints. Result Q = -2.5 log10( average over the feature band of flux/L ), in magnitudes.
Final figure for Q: -0.03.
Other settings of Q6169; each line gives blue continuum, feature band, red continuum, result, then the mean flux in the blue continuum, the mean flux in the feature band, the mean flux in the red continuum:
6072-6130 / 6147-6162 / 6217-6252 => -0.07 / 11.5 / 11.8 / 10.4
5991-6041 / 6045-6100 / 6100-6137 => -0.05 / 11.6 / 11.9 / 11.2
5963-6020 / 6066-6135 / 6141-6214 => -0.03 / 11.4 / 11.5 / 11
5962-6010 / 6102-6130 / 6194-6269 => -0.02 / 11.3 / 11.2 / 10.6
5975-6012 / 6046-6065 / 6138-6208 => -0.08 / 11.4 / 12.1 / 10.9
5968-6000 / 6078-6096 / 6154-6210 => -0.07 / 11.3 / 11.7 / 10.8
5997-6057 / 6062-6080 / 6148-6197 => -0.04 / 11.7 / 11.9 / 10.8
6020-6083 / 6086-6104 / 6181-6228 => 0.02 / 11.8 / 11.4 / 11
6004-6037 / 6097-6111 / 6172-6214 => 0.01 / 11.5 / 11.2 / 11.1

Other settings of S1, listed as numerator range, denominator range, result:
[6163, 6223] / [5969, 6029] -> 1.00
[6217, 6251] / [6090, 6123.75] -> 0.95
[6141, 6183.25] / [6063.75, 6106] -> 0.96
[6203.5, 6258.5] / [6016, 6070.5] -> 0.96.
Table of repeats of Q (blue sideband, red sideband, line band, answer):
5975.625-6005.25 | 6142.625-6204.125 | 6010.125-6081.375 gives -0.05 mag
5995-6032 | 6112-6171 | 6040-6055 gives -0.07 mag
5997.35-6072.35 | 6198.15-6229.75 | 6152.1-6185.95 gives 0.04 mag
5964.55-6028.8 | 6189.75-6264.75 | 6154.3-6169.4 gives 0.05 mag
